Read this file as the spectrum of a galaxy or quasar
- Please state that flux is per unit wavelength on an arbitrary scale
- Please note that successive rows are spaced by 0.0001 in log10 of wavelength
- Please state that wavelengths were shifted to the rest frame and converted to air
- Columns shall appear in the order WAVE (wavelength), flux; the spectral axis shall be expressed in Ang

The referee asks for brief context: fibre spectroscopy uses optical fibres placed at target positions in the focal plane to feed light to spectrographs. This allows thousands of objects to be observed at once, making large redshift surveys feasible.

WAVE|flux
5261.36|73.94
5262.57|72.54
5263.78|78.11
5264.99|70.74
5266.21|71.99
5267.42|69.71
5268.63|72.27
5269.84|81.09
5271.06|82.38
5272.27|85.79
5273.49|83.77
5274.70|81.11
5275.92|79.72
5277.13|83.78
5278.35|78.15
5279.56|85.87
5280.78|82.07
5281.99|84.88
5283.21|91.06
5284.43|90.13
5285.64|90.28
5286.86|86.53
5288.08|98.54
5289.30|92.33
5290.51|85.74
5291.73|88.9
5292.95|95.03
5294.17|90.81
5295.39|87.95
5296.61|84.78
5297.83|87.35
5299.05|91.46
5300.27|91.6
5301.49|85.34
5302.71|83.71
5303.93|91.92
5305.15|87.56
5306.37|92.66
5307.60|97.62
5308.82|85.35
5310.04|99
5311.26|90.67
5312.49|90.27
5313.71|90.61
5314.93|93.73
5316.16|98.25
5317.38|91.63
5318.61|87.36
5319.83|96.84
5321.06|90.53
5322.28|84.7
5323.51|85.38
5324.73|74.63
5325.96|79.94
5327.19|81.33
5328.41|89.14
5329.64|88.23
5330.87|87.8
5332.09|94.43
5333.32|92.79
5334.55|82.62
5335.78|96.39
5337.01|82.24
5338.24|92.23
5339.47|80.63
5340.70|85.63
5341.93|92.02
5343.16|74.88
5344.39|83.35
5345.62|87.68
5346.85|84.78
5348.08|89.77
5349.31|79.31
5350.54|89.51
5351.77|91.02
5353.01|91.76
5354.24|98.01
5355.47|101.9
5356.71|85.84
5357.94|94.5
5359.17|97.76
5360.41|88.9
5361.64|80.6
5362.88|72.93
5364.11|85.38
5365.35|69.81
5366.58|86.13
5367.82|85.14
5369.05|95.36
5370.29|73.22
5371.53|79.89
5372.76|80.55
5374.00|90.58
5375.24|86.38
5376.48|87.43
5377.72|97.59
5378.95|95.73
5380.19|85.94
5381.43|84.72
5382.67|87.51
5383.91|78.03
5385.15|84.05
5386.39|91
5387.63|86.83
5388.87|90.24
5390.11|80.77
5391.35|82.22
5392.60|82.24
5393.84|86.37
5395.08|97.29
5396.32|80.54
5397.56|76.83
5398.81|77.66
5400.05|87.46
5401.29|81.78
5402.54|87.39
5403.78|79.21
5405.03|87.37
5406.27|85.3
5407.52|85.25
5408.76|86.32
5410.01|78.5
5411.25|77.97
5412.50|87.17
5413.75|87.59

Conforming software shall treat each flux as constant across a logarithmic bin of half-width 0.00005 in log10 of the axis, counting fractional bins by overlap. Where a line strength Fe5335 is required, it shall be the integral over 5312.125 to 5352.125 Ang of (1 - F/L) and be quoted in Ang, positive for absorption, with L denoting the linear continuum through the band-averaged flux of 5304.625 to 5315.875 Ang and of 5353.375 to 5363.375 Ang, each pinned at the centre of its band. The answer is 1.66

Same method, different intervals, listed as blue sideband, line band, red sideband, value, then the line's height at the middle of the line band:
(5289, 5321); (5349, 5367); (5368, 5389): 0.02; 87.8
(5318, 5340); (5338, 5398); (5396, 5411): -1.08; 84.8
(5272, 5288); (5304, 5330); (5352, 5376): -1.06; 85.9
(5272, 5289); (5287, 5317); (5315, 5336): -1.29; 87.1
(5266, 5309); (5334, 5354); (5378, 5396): -0.04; 86.5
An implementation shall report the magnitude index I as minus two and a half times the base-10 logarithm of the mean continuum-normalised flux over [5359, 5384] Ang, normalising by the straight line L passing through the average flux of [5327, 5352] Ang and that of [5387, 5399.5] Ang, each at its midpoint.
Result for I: 0.002 mag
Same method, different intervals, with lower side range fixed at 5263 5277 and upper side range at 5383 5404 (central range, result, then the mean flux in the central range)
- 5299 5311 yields -0.138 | 90.6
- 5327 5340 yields -0.090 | 88.3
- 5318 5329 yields -0.063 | 85.6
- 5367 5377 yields -0.021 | 84.8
